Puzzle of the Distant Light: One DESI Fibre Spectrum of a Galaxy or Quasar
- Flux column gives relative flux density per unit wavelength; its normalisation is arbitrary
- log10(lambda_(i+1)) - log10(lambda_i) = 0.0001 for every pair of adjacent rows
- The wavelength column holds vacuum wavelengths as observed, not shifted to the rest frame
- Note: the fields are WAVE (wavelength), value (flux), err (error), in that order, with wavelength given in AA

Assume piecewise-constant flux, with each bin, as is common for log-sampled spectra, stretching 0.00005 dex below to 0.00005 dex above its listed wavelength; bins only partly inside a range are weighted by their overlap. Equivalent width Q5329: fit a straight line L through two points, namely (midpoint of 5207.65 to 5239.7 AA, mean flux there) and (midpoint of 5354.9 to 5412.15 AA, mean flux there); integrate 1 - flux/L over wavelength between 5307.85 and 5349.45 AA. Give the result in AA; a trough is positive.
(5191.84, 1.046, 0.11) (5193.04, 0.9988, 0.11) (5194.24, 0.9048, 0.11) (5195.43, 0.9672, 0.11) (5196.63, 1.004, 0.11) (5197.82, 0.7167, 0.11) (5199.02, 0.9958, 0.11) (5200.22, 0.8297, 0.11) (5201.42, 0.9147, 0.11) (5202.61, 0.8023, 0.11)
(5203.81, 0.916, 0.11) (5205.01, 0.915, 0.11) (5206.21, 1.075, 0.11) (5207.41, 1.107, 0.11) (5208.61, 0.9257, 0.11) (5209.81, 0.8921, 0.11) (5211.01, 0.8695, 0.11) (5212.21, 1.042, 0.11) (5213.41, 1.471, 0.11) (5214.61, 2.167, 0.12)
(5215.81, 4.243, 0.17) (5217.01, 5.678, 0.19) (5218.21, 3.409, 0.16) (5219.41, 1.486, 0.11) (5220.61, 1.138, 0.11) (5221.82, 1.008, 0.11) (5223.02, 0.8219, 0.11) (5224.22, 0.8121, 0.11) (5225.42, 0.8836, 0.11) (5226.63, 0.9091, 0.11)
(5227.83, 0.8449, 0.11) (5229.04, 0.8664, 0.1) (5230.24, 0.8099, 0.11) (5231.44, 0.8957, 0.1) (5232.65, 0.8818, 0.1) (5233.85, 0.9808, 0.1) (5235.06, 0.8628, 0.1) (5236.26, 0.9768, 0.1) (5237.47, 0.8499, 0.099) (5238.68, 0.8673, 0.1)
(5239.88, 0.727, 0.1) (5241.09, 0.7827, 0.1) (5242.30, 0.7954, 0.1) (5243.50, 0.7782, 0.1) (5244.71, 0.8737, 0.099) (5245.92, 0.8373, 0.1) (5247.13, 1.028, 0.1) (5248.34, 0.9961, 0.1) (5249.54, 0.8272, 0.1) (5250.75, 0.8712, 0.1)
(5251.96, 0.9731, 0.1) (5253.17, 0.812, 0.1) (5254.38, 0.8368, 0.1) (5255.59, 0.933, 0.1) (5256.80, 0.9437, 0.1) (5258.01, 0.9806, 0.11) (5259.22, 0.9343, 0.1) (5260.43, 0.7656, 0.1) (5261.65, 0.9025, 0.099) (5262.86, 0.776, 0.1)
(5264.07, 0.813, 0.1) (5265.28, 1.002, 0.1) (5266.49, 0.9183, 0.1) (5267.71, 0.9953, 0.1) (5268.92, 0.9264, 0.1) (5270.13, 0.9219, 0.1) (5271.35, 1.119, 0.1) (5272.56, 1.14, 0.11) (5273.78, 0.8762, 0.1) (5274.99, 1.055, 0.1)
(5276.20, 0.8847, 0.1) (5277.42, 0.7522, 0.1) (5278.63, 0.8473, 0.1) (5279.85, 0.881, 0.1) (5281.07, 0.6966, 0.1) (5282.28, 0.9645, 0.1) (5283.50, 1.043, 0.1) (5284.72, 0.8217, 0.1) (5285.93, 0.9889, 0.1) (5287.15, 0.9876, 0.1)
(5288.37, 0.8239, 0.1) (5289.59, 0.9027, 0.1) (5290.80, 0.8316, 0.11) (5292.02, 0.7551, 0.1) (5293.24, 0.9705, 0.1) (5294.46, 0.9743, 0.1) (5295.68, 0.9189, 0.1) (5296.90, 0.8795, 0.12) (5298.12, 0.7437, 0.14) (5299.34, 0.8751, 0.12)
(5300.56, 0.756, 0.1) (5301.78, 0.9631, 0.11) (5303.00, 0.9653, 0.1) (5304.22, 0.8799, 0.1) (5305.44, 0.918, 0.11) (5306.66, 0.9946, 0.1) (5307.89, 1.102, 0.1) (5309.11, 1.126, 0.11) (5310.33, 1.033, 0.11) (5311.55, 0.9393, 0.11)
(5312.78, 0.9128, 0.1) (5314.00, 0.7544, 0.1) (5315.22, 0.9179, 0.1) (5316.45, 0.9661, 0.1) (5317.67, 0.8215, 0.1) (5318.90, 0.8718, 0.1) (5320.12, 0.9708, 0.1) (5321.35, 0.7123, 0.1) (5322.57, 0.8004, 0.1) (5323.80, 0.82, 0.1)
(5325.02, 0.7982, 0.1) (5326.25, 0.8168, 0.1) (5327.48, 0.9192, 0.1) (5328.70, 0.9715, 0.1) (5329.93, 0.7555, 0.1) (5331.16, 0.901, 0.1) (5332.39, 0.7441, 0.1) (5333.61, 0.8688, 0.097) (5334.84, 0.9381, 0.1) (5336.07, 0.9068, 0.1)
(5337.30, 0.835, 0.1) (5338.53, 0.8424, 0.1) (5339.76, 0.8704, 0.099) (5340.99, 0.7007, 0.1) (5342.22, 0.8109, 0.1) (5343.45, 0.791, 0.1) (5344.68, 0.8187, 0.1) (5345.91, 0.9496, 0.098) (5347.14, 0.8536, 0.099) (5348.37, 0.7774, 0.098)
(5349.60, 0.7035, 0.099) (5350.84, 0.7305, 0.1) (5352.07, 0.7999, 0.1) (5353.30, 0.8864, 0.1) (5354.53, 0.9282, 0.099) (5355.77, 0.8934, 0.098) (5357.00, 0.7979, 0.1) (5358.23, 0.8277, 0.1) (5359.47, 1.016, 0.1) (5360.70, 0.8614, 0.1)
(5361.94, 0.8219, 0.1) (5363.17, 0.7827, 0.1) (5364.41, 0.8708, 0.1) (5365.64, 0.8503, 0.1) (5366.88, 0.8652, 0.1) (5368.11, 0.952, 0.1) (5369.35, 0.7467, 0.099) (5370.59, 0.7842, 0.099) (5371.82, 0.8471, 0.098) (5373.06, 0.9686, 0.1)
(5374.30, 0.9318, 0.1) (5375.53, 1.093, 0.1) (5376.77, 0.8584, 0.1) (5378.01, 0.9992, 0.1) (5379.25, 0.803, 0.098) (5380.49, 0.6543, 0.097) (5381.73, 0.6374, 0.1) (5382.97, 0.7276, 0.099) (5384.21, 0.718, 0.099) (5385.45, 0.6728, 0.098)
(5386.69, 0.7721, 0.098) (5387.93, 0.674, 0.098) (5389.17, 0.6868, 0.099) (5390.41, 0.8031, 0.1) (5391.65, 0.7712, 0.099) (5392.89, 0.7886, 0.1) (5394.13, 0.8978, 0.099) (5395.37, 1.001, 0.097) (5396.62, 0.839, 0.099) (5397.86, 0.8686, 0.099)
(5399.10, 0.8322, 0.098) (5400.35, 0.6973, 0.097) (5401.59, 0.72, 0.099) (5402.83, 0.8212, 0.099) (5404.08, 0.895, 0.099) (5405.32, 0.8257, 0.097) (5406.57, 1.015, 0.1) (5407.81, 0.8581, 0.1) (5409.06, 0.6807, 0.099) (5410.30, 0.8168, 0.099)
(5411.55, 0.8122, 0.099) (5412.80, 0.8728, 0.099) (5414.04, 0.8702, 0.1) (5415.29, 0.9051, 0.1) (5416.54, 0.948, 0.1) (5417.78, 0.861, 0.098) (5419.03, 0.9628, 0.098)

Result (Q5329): 6.4 AA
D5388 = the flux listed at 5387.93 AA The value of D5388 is 0.674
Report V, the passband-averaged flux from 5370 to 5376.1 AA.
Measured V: 0.926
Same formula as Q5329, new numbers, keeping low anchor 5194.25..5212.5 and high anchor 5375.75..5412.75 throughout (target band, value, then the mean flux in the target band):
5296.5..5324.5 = -1.4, 0.901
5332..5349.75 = 0.1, 0.832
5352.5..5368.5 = -0.9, 0.872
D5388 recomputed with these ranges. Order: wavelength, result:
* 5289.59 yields 0.9027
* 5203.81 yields 0.916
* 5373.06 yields 0.9686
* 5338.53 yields 0.8424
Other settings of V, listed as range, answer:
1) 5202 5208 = 0.963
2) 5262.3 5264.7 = 0.799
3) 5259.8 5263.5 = 0.815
